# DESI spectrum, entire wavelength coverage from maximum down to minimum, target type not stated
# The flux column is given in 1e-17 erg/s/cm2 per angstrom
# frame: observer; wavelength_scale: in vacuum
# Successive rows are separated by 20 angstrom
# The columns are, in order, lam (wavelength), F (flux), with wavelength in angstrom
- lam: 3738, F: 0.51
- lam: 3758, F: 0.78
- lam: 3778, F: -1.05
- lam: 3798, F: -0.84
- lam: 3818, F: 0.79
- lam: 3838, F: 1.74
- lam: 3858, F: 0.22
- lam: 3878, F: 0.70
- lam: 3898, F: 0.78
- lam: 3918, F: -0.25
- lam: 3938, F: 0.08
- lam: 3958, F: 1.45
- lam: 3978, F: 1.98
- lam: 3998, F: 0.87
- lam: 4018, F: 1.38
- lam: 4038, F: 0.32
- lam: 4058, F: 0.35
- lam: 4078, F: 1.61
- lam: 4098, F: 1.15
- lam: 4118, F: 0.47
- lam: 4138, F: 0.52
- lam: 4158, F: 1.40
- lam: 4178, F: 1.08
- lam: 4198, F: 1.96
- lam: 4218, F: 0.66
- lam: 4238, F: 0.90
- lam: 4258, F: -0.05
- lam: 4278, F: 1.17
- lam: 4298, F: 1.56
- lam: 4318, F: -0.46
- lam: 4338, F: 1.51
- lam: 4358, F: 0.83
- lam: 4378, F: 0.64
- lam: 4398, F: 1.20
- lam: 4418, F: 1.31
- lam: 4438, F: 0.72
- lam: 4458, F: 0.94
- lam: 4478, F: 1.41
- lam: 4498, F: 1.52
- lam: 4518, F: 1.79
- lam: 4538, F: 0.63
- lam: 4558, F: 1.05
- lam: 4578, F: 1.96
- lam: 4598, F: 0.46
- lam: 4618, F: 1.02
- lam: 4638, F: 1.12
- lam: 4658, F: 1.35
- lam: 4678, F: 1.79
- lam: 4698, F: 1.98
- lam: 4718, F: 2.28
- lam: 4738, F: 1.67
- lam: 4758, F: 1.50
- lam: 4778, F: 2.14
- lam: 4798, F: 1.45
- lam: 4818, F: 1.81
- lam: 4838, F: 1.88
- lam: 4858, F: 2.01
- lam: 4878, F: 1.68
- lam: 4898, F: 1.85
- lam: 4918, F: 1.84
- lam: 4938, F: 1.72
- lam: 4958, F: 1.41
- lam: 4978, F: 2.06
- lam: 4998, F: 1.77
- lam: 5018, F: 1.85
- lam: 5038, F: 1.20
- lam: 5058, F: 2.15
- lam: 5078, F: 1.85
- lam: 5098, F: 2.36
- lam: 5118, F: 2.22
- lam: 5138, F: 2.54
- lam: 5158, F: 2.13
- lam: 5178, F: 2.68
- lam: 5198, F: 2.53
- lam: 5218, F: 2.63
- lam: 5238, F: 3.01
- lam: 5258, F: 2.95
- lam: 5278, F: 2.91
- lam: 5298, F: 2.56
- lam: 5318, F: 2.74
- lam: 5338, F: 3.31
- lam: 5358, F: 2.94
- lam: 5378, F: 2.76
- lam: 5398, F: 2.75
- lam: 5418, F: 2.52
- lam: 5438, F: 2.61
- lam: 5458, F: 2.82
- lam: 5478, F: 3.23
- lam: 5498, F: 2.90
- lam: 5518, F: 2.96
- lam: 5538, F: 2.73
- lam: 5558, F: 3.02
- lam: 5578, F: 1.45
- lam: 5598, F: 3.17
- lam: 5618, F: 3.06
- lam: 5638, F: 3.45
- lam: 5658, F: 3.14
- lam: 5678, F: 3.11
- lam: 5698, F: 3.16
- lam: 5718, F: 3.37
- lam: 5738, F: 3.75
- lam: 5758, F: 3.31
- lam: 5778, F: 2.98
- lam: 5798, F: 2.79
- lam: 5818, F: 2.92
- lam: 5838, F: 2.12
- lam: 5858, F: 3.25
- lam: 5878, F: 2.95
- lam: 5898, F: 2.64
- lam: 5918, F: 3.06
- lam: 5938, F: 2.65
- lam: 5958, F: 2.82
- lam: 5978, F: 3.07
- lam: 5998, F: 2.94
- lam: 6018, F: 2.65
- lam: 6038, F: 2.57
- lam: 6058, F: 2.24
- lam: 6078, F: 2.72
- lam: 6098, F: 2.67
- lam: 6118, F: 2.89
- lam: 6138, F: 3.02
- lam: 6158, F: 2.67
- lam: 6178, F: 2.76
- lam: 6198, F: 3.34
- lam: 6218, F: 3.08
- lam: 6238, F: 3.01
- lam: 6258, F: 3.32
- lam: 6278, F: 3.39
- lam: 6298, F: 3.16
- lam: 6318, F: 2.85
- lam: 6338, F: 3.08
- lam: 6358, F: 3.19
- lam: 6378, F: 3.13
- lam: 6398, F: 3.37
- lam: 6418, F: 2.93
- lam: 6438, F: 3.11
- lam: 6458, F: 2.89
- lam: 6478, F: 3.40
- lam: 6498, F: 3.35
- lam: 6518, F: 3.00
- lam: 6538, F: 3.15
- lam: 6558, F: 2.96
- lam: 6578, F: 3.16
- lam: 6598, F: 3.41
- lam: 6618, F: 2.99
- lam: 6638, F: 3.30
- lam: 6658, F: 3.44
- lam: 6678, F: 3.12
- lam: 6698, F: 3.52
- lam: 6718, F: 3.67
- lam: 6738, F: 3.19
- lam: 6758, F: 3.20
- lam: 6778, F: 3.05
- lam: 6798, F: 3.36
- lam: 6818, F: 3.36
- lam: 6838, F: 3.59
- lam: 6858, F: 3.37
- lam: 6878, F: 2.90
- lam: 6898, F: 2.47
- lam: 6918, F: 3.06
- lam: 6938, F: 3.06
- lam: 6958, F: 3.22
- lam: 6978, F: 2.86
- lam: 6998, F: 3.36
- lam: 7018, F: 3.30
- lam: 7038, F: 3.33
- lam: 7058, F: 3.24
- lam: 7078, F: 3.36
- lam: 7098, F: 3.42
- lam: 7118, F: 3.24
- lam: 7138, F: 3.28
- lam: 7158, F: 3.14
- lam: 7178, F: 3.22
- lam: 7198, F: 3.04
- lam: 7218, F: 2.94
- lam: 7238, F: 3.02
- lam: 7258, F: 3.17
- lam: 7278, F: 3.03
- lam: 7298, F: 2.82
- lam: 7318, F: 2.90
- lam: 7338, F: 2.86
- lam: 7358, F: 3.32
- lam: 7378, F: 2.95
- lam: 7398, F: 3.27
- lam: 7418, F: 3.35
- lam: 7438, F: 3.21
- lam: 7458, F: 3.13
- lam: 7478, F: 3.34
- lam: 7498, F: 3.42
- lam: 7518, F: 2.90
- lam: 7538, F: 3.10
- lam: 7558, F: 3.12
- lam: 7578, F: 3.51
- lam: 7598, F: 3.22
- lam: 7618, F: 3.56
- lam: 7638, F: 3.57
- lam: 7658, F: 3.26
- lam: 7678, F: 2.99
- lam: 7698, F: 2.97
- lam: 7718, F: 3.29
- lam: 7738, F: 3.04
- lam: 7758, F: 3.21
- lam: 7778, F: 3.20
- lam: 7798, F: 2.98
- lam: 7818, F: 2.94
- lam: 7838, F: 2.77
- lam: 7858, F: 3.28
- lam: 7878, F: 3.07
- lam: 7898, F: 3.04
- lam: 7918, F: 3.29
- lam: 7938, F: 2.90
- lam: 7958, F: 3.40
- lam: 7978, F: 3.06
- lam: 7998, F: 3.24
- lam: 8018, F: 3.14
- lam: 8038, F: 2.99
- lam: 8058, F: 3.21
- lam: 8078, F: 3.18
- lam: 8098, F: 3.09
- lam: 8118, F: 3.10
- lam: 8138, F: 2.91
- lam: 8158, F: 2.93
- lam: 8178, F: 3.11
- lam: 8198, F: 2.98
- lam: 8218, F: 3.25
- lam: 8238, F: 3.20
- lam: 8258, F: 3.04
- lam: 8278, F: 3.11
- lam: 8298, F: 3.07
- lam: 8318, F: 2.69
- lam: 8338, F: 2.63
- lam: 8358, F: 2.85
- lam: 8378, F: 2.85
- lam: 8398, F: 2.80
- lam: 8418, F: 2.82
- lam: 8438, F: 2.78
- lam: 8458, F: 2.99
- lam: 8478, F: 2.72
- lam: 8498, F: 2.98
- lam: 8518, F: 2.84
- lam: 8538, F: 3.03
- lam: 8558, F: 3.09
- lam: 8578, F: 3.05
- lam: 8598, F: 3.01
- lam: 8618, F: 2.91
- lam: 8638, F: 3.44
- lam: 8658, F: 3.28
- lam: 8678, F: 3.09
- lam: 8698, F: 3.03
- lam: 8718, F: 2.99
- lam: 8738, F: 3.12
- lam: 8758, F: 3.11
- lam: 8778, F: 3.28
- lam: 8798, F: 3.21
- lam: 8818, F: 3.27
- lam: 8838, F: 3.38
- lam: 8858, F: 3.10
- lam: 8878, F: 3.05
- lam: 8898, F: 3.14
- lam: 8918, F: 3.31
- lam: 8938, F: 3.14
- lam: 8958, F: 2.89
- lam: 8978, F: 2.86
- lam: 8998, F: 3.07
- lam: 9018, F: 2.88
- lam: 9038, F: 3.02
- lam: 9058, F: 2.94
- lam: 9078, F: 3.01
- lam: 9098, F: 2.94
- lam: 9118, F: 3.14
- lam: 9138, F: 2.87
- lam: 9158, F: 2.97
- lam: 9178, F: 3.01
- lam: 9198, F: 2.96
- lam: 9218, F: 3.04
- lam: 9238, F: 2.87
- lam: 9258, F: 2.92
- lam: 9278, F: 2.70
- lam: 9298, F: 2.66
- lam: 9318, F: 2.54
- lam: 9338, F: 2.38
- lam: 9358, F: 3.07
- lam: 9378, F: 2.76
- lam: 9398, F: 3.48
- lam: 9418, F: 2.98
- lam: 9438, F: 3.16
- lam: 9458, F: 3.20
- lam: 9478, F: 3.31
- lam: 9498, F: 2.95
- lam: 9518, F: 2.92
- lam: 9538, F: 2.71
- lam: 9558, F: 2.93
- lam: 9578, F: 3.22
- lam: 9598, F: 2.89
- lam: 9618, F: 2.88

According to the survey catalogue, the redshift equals 0.17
